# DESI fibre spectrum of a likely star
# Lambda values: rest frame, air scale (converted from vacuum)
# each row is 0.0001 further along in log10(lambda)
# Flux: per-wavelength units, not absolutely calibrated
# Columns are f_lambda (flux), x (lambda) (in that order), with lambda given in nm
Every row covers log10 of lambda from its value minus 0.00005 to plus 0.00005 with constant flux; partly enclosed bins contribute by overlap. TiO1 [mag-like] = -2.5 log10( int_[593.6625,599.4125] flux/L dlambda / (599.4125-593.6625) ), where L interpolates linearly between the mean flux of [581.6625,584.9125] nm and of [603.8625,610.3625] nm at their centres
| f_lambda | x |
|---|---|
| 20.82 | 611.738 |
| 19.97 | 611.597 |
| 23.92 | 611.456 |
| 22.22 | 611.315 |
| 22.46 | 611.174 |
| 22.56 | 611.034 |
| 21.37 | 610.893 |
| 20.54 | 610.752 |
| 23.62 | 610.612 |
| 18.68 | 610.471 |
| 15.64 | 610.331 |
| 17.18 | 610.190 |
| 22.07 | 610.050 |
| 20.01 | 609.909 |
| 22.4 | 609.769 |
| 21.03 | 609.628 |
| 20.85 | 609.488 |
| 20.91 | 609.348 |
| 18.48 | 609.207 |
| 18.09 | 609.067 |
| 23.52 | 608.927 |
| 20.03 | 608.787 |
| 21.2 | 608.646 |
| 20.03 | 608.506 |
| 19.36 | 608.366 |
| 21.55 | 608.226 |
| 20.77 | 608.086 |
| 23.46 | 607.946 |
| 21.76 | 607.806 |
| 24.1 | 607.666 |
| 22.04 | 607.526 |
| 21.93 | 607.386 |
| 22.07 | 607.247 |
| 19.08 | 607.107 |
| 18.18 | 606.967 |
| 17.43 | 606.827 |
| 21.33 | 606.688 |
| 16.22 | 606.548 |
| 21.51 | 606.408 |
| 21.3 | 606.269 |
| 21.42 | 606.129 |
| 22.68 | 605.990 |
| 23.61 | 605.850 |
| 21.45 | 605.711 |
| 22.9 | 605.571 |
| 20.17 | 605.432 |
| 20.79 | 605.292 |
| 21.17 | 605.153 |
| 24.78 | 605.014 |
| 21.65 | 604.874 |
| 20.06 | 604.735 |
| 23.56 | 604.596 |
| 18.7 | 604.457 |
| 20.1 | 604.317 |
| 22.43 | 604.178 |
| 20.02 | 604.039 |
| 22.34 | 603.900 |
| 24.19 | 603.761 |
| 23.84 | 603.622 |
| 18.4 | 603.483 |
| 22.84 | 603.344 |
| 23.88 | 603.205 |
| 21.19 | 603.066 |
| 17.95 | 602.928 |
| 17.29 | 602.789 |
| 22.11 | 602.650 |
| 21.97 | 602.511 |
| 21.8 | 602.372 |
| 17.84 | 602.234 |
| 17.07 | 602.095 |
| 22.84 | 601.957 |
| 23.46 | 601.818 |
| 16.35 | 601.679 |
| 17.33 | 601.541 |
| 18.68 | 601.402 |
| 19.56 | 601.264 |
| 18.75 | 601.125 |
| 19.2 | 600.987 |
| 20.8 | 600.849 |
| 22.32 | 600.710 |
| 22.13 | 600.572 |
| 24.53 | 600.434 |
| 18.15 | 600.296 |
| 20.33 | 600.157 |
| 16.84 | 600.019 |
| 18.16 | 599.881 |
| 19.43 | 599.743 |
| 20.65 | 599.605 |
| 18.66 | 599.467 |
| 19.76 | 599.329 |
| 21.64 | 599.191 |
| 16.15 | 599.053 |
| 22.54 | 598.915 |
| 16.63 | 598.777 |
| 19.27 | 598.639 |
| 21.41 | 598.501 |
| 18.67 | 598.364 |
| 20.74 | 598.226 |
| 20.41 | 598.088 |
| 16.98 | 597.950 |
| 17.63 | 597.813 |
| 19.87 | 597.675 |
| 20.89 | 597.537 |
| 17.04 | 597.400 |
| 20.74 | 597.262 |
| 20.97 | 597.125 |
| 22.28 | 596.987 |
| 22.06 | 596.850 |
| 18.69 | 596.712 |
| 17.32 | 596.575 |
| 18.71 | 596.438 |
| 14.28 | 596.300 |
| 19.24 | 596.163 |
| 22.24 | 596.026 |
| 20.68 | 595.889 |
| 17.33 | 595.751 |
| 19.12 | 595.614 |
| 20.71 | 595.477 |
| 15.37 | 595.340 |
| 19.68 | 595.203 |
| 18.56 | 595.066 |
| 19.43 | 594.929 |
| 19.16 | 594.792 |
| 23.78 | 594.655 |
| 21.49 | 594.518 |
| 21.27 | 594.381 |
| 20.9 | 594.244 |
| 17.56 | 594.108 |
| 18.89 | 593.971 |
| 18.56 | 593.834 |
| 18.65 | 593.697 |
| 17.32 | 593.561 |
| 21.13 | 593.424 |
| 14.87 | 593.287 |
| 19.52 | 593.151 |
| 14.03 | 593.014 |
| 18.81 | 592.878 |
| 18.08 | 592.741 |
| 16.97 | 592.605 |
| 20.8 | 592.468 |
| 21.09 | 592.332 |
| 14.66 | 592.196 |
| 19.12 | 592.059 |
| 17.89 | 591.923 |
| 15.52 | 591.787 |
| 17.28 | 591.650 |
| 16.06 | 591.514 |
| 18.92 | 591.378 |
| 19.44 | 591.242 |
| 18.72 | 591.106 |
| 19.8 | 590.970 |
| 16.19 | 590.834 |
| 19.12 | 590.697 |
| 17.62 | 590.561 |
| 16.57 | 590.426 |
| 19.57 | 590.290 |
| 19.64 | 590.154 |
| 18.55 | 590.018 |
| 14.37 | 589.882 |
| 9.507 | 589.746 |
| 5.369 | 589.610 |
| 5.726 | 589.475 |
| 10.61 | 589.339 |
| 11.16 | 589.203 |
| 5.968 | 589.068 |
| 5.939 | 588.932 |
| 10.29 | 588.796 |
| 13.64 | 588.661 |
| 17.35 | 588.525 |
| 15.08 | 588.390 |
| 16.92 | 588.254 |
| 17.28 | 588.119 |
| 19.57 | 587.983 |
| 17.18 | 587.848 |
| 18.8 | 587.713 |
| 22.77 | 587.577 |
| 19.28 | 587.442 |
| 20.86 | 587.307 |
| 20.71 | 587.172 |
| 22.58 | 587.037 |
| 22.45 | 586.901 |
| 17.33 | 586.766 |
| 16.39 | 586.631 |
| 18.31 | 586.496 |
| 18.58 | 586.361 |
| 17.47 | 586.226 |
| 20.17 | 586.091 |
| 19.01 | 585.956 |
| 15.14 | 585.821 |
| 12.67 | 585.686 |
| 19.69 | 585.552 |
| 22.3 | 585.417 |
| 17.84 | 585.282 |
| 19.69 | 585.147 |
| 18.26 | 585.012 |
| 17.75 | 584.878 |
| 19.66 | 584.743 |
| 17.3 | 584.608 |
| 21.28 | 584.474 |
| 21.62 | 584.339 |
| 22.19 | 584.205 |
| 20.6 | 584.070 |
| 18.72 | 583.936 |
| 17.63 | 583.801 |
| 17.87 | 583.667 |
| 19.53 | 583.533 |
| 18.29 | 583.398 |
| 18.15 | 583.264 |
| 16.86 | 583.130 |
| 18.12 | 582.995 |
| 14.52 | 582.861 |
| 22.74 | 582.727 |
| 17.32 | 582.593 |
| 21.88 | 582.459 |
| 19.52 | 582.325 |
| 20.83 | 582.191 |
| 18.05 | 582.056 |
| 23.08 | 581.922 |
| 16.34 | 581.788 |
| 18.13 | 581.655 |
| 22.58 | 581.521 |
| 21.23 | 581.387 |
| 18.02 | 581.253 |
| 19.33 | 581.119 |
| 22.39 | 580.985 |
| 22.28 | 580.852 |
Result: 0.04 mag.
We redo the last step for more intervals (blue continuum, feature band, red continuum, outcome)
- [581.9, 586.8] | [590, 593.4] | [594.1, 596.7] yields 0.068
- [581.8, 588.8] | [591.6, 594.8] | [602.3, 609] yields 0.061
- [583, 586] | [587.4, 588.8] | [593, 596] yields 0.089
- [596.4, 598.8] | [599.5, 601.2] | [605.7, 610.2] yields -0.011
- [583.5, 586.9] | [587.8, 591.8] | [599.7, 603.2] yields 0.265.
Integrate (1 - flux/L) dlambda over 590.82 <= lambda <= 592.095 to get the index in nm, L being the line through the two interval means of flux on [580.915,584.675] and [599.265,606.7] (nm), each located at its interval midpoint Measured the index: 0.130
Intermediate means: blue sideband 19.4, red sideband 20.7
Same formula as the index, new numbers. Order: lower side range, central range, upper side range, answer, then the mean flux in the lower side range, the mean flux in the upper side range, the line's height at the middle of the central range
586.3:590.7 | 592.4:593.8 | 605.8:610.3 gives -0.084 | 15.9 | 20.7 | 17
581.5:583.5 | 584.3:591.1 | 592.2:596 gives 0.786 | 19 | 19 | 19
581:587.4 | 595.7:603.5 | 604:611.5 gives 0.235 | 19.1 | 21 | 20.4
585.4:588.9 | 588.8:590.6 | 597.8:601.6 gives 0.601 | 18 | 19.6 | 18.3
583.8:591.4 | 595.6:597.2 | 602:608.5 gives -0.027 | 17.1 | 21.1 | 19.1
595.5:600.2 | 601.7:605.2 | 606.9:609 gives -0.133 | 19.3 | 21.3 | 20.4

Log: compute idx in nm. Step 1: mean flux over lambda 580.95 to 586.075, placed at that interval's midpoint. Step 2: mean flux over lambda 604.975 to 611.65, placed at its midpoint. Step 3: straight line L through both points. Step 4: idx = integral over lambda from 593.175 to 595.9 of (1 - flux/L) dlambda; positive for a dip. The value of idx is 0.10 nm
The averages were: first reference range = 19.1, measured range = 19.2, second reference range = 21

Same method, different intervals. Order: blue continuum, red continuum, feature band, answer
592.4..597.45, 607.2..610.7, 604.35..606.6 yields -0.11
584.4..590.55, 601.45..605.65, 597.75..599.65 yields 0.03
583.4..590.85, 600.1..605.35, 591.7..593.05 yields 0.04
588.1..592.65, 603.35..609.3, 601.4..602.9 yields -0.01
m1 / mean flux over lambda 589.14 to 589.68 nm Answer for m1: 8.19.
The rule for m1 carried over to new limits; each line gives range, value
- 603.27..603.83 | 22.3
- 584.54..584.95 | 18.3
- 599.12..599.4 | 20.6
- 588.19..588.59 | 16.4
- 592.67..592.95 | 18.4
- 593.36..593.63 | 19.2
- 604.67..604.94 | 20.9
